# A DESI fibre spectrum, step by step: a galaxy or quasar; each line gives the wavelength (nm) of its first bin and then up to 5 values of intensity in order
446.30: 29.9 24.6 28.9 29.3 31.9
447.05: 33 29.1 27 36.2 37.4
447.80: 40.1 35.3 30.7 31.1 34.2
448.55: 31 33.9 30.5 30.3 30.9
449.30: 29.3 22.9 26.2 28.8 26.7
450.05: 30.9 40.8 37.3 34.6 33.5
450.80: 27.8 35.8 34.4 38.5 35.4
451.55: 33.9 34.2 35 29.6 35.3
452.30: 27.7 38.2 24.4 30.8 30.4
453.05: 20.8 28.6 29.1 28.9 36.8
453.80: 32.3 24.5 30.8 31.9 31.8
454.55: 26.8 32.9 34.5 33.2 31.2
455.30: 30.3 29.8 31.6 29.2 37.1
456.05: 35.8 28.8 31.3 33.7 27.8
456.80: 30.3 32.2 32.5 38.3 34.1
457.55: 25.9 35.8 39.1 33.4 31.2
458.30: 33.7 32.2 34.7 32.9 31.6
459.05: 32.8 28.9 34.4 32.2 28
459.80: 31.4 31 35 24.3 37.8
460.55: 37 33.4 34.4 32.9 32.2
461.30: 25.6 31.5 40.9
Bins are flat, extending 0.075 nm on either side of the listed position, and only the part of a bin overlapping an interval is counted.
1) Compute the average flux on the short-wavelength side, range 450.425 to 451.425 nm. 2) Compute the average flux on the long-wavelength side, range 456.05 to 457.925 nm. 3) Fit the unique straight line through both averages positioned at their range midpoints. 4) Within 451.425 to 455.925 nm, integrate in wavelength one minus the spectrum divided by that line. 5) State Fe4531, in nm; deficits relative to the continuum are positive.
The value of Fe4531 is 0.33 nm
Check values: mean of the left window 34.2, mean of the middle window 31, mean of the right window 32.6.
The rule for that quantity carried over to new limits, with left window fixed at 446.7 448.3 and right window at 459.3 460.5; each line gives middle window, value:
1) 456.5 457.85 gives -0.02 nm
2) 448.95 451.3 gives 0.07 nm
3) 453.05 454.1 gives 0.10 nm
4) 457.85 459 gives -0.05 nm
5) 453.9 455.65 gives 0.08 nm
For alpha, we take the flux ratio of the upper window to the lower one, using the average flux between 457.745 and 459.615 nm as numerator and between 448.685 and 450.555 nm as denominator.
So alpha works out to 1.07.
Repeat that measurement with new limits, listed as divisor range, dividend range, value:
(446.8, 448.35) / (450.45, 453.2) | 0.97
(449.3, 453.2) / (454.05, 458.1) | 1.02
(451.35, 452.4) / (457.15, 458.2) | 1.03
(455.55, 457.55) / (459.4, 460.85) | 1.00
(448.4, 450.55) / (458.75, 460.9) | 1.04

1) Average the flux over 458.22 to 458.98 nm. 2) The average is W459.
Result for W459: 33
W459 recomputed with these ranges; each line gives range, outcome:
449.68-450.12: 28.8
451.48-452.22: 33.6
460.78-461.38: 31.3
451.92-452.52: 32.7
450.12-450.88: 34.8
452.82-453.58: 27.6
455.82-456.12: 36.3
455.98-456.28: 32.2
